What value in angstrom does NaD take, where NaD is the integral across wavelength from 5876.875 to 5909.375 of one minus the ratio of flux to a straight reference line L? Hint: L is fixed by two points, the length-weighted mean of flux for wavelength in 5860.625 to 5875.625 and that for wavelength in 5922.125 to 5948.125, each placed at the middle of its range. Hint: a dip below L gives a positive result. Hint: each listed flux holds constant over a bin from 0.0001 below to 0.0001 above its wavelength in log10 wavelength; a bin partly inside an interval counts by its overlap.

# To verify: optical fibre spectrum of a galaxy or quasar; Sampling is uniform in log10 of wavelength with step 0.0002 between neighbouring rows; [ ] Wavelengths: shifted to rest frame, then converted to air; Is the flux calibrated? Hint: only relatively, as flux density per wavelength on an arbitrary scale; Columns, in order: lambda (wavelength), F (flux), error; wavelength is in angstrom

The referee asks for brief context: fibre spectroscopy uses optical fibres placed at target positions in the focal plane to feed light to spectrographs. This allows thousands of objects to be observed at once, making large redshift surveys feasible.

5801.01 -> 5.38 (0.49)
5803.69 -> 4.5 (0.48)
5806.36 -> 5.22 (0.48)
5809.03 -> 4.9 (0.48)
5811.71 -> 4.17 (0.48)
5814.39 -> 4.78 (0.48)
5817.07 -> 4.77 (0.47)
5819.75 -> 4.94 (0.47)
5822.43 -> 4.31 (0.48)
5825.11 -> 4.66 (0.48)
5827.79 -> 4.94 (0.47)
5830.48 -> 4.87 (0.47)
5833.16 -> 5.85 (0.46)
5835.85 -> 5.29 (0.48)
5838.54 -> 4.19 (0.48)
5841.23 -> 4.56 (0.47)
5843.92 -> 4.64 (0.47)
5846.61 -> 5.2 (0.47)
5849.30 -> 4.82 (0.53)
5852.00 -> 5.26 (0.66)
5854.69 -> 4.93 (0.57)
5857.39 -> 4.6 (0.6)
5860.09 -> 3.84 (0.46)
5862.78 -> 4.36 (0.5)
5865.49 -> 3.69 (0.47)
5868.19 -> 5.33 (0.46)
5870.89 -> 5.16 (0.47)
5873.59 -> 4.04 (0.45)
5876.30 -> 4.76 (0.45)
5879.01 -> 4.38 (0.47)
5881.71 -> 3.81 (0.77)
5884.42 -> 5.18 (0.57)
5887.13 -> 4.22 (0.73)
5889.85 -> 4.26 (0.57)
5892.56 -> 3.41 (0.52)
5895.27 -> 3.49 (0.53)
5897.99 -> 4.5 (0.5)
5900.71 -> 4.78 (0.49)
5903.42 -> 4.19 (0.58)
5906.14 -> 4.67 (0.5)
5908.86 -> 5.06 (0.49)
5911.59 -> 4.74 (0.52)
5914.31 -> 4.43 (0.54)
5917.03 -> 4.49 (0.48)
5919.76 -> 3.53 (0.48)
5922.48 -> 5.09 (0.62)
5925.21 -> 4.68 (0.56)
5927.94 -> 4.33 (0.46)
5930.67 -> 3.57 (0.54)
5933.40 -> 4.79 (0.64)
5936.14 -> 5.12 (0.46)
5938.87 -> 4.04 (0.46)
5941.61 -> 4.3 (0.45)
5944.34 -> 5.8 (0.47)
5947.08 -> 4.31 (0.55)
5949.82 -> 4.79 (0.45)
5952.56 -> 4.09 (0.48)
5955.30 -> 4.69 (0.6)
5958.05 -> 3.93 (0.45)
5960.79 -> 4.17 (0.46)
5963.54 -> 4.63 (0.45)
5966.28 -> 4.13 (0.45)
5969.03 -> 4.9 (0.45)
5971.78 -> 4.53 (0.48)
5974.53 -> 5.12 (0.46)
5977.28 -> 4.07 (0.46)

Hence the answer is 1.49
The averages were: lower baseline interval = 4.49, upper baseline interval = 4.59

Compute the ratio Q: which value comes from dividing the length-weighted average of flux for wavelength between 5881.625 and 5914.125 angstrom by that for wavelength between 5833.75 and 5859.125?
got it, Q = 0.90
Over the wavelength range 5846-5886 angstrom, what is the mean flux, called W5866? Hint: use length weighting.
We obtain 4.61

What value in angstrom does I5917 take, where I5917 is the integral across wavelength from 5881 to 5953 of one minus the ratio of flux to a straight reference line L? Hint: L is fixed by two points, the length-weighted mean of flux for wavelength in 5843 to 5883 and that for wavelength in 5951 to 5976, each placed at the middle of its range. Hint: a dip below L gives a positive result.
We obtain 1.3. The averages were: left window 4.59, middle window 4.44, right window 4.47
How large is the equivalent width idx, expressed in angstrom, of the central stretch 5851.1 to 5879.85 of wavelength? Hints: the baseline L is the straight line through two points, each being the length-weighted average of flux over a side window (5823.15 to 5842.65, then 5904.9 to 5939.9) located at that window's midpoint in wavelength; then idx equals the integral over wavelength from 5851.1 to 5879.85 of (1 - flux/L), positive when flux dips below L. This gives 1.1 angstrom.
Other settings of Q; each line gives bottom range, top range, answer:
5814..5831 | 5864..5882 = 0.95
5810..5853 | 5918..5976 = 0.93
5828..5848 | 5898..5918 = 0.93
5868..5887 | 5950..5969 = 0.95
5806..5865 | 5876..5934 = 0.92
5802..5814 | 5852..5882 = 0.95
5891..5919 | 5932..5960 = 1.05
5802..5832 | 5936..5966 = 0.95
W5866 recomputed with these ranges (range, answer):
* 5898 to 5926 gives 4.56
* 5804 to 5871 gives 4.76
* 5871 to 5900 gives 4.26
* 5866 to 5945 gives 4.47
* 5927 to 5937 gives 4.42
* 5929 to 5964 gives 4.47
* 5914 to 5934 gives 4.35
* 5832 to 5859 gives 4.92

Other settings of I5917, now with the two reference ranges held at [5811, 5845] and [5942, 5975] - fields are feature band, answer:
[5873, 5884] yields 0.8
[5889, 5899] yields 1.7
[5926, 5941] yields 0.7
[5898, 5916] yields 0.1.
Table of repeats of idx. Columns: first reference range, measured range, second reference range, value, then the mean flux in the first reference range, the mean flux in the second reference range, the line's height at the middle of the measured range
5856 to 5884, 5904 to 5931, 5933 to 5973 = 0.0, 4.42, 4.54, 4.49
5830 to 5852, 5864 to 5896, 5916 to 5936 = 2.5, 4.95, 4.4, 4.7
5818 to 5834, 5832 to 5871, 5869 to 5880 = -0.1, 4.9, 4.63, 4.76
